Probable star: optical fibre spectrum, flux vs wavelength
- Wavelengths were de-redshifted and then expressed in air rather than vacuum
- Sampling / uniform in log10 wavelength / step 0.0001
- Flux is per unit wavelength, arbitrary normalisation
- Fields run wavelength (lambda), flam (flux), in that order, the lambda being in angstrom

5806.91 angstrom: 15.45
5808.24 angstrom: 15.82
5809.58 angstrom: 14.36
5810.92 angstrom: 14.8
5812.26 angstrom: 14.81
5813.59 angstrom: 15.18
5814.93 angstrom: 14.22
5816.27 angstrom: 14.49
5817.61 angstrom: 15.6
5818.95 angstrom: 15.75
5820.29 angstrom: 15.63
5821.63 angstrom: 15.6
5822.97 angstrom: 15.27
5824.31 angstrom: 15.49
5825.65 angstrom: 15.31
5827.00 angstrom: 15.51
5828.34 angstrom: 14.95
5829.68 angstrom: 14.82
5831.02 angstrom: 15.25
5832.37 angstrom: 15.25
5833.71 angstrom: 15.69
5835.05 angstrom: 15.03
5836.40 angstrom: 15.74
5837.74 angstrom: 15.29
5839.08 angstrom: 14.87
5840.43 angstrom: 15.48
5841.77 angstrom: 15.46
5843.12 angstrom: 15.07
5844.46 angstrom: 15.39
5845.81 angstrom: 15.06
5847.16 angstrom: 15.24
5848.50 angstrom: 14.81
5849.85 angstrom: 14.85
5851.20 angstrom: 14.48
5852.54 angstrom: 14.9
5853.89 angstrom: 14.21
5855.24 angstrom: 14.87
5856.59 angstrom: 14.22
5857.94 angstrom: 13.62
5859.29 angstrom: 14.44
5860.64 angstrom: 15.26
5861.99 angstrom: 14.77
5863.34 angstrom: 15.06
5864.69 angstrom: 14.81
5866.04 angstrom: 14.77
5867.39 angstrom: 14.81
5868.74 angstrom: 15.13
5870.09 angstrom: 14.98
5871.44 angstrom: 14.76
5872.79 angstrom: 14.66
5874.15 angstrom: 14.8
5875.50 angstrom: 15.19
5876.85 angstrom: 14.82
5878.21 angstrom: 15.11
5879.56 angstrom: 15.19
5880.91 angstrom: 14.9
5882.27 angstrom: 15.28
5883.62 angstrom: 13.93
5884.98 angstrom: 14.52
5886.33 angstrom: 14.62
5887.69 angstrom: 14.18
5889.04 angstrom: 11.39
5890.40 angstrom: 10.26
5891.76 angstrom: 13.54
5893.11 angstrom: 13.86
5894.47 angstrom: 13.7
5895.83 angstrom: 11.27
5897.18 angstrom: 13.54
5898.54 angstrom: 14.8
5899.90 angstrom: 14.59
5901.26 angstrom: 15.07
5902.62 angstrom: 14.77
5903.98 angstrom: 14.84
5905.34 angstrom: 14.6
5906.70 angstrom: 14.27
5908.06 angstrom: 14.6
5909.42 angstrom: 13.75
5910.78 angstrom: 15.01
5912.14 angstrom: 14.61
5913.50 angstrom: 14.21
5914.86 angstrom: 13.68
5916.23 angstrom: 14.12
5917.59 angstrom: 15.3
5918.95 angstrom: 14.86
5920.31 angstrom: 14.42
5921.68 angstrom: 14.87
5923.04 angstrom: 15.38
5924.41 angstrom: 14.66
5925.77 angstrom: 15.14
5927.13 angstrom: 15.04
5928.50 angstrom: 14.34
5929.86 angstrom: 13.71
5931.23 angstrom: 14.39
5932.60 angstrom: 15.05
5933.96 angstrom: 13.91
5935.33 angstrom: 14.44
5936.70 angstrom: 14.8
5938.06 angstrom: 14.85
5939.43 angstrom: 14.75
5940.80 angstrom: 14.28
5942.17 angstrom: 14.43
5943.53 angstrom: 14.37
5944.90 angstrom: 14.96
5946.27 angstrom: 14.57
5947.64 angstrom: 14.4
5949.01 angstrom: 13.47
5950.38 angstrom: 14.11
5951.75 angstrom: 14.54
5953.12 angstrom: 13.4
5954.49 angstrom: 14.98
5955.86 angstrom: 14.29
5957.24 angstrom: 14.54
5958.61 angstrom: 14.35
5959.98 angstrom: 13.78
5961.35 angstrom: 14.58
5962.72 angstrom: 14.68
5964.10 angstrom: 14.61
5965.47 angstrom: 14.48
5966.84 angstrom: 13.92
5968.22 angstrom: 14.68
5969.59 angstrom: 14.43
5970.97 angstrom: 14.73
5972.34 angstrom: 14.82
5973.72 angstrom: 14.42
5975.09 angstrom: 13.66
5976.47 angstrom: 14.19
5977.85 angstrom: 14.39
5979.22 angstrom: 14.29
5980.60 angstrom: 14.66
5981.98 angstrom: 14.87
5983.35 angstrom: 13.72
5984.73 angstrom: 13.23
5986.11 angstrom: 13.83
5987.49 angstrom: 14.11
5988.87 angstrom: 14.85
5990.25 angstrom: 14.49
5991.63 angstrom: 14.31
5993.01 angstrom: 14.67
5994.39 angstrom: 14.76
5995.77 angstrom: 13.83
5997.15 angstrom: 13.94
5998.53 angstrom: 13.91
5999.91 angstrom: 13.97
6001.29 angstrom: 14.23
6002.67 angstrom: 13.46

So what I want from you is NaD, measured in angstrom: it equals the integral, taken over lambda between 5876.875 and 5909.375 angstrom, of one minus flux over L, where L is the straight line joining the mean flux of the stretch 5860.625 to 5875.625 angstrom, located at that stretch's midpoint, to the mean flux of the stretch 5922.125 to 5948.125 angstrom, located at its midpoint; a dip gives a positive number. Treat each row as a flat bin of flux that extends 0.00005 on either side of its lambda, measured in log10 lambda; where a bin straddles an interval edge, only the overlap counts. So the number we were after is 1.6 angstrom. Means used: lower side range 14.9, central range 14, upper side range 14.6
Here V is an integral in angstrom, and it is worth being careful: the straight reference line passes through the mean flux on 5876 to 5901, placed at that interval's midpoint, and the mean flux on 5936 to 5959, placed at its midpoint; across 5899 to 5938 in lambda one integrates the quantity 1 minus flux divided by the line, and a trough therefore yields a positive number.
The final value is -1.2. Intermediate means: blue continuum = 13.9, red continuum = 14.4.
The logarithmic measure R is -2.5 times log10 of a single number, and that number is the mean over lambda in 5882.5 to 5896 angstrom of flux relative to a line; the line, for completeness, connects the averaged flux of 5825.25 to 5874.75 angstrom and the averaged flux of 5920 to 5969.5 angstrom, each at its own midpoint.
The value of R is 0.12 mag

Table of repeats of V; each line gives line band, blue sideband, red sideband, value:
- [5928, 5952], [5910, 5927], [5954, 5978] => 0.27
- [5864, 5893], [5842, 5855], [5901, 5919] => 0.73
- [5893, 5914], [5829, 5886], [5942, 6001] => 0.64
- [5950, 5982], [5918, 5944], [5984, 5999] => -0.05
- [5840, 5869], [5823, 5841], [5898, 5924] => 0.48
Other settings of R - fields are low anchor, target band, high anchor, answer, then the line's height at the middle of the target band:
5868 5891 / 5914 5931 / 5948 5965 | -0.02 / 14.3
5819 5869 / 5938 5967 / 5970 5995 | 0.01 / 14.5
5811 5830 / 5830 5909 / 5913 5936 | 0.02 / 14.9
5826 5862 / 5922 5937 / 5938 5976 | -0.01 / 14.5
